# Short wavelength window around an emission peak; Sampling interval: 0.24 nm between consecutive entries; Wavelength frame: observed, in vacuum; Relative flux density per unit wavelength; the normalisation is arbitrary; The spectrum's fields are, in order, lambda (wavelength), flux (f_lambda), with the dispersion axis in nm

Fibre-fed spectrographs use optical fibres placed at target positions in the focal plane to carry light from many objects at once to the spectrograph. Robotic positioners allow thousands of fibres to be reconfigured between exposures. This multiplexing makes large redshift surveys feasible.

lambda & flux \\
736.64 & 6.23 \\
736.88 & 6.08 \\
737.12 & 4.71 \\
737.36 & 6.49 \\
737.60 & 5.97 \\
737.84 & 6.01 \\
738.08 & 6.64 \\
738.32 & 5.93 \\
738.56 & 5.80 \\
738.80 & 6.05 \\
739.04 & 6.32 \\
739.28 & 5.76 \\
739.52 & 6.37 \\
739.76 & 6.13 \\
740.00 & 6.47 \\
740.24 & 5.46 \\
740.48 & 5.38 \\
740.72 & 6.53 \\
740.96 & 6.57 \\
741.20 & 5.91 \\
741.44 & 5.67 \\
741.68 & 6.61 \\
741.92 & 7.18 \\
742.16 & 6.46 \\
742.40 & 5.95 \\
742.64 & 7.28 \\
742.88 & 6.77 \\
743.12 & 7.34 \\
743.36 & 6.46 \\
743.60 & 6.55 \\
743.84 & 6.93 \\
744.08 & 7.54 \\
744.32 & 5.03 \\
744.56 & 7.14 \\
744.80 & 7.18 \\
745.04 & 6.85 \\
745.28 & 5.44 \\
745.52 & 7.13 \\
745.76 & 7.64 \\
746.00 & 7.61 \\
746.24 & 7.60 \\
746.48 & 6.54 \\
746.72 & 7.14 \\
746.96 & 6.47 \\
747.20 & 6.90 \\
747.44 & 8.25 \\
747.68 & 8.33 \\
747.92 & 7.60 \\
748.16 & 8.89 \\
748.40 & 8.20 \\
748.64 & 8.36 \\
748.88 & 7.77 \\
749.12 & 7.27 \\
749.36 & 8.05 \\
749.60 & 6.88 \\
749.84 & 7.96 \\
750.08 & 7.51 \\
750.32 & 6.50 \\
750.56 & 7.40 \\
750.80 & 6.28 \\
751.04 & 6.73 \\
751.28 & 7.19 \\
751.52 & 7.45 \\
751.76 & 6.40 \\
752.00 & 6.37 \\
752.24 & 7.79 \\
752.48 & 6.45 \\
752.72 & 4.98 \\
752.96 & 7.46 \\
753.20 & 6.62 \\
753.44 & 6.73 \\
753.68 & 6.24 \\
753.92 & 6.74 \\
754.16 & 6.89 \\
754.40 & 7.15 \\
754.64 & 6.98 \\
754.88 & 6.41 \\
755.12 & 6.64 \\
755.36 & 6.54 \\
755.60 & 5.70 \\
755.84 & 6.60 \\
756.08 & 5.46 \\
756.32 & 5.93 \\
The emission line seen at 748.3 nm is Mg II 2798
